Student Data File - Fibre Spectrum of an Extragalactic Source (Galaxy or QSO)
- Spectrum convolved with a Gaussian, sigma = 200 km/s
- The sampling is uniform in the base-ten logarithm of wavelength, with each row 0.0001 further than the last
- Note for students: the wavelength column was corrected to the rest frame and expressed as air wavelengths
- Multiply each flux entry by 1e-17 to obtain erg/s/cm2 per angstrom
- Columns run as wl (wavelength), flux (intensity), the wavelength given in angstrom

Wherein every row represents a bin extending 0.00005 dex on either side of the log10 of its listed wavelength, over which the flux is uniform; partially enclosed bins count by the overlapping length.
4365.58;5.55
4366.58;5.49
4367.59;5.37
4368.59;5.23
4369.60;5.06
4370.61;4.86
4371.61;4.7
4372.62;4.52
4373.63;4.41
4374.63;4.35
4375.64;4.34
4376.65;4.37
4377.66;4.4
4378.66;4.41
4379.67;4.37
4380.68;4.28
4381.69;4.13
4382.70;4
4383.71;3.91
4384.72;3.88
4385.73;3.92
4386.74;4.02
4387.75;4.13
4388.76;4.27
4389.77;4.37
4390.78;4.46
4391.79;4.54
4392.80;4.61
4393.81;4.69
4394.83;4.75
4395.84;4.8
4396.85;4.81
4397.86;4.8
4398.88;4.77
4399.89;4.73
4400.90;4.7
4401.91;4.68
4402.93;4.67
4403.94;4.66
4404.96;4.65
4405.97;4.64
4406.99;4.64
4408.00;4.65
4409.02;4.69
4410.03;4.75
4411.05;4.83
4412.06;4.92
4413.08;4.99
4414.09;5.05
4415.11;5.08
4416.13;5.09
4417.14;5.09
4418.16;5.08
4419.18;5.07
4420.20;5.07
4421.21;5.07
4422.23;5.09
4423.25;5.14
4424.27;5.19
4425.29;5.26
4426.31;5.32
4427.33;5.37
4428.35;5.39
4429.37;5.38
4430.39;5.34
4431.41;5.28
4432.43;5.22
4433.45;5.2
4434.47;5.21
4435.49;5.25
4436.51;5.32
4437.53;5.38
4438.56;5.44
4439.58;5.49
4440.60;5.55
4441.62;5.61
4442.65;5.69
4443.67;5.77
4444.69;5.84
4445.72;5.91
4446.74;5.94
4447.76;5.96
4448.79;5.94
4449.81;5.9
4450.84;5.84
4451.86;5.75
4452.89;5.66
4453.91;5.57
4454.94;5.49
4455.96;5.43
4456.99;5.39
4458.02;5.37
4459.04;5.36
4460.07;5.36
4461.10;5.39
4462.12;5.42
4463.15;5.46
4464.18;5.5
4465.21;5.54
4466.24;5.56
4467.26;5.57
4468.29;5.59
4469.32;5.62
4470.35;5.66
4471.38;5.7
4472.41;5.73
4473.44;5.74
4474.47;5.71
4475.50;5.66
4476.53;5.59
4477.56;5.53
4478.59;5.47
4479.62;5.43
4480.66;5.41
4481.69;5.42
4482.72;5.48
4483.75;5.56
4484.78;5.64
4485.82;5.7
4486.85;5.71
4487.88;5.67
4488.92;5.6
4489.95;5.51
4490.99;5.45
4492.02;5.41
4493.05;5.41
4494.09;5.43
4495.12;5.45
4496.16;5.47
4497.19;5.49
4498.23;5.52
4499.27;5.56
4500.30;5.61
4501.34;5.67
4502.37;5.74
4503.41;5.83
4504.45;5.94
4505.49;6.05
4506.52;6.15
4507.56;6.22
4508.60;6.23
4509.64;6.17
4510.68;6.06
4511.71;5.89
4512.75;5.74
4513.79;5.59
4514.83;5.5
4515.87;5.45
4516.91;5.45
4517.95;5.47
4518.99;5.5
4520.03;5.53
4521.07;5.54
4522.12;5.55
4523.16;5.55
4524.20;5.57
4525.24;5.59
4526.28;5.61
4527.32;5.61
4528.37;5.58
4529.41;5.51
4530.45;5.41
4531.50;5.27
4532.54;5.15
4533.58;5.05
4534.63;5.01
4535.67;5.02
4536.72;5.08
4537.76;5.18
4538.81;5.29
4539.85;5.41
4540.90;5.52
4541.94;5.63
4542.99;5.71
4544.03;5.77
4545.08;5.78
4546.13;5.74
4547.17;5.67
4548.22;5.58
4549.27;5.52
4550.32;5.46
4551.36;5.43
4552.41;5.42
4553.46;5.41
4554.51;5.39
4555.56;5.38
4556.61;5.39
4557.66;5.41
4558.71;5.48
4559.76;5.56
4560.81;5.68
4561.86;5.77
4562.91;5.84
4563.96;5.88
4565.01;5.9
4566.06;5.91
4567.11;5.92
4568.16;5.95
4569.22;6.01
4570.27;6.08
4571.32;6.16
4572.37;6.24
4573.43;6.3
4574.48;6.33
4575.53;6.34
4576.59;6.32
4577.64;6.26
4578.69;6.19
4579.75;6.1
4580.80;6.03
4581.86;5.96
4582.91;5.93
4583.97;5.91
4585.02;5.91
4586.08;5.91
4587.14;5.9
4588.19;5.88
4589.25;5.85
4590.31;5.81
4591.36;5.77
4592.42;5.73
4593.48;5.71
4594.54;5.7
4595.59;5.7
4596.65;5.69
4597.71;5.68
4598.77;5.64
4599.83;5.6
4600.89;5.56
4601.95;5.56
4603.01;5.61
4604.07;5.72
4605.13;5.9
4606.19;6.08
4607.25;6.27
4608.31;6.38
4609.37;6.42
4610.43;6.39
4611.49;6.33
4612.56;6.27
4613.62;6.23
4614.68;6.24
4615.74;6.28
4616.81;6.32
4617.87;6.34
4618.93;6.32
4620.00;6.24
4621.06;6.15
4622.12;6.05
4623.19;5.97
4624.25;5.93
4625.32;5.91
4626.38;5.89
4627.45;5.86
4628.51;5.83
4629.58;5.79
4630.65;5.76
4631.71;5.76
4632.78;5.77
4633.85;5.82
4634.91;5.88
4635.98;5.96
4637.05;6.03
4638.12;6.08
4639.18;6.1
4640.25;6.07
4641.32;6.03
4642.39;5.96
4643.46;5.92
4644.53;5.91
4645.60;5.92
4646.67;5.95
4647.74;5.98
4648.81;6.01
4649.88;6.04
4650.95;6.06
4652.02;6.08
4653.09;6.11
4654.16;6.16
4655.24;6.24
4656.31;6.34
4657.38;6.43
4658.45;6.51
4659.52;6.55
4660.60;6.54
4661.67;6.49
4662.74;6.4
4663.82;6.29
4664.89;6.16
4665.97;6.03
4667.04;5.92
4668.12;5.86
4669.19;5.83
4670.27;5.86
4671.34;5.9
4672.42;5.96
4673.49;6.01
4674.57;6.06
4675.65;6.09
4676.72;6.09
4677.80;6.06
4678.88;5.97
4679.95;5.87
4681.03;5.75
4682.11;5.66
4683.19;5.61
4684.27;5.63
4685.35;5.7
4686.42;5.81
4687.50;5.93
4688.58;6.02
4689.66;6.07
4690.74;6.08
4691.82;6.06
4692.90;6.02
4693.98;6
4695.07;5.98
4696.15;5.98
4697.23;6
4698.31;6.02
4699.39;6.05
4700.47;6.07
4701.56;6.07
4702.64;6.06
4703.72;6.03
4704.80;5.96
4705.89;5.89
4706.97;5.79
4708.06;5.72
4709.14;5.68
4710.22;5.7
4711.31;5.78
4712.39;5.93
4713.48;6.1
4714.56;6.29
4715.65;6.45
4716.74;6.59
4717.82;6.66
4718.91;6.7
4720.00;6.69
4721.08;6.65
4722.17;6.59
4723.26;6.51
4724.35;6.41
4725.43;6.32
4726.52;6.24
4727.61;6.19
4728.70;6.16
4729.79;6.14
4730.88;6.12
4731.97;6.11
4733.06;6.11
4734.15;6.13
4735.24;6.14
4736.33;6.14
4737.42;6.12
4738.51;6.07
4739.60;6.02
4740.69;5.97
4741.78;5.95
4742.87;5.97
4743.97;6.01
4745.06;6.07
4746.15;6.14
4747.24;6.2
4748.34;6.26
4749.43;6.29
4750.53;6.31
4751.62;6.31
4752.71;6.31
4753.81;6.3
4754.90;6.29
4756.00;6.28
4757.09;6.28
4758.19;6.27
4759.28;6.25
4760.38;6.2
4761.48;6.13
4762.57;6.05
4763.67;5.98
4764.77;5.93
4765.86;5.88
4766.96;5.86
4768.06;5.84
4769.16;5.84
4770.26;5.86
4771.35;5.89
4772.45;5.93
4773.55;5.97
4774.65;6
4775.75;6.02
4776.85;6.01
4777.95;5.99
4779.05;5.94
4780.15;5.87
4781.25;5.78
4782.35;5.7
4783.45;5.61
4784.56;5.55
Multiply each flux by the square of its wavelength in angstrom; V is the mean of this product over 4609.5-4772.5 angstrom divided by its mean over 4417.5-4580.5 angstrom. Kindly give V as 1.2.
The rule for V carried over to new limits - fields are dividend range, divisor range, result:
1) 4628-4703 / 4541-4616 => 1.06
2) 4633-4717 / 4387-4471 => 1.29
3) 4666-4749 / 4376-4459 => 1.37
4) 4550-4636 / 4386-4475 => 1.22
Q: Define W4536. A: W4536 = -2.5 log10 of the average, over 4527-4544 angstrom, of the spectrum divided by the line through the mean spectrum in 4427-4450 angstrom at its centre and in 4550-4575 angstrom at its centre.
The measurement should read 0.072 mag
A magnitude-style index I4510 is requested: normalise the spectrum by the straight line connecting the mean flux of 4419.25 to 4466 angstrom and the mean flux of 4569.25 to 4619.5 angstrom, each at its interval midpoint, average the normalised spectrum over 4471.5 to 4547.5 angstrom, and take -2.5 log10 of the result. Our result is 0.02 mag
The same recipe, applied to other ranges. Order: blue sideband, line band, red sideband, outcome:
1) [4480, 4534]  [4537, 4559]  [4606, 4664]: 0.05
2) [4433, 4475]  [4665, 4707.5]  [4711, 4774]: 0.02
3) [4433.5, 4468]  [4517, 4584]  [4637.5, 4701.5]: 0.02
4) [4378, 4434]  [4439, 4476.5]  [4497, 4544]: -0.10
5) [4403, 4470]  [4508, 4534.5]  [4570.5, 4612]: 0.02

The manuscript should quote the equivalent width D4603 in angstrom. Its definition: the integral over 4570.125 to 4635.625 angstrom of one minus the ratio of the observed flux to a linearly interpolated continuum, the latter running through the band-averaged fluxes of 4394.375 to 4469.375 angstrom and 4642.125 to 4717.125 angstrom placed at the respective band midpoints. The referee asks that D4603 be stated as -2.3 angstrom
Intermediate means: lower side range 5.26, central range 5.99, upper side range 6.03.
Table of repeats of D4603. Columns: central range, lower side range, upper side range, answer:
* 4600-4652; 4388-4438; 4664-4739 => -2.2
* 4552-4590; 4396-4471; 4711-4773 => -1.4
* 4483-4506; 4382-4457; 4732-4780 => -1.4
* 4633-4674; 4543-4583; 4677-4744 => -0.7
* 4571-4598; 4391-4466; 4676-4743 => -1.3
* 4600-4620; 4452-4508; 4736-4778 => -1.0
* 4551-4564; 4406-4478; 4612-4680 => 0.6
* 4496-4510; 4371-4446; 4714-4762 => -1.5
